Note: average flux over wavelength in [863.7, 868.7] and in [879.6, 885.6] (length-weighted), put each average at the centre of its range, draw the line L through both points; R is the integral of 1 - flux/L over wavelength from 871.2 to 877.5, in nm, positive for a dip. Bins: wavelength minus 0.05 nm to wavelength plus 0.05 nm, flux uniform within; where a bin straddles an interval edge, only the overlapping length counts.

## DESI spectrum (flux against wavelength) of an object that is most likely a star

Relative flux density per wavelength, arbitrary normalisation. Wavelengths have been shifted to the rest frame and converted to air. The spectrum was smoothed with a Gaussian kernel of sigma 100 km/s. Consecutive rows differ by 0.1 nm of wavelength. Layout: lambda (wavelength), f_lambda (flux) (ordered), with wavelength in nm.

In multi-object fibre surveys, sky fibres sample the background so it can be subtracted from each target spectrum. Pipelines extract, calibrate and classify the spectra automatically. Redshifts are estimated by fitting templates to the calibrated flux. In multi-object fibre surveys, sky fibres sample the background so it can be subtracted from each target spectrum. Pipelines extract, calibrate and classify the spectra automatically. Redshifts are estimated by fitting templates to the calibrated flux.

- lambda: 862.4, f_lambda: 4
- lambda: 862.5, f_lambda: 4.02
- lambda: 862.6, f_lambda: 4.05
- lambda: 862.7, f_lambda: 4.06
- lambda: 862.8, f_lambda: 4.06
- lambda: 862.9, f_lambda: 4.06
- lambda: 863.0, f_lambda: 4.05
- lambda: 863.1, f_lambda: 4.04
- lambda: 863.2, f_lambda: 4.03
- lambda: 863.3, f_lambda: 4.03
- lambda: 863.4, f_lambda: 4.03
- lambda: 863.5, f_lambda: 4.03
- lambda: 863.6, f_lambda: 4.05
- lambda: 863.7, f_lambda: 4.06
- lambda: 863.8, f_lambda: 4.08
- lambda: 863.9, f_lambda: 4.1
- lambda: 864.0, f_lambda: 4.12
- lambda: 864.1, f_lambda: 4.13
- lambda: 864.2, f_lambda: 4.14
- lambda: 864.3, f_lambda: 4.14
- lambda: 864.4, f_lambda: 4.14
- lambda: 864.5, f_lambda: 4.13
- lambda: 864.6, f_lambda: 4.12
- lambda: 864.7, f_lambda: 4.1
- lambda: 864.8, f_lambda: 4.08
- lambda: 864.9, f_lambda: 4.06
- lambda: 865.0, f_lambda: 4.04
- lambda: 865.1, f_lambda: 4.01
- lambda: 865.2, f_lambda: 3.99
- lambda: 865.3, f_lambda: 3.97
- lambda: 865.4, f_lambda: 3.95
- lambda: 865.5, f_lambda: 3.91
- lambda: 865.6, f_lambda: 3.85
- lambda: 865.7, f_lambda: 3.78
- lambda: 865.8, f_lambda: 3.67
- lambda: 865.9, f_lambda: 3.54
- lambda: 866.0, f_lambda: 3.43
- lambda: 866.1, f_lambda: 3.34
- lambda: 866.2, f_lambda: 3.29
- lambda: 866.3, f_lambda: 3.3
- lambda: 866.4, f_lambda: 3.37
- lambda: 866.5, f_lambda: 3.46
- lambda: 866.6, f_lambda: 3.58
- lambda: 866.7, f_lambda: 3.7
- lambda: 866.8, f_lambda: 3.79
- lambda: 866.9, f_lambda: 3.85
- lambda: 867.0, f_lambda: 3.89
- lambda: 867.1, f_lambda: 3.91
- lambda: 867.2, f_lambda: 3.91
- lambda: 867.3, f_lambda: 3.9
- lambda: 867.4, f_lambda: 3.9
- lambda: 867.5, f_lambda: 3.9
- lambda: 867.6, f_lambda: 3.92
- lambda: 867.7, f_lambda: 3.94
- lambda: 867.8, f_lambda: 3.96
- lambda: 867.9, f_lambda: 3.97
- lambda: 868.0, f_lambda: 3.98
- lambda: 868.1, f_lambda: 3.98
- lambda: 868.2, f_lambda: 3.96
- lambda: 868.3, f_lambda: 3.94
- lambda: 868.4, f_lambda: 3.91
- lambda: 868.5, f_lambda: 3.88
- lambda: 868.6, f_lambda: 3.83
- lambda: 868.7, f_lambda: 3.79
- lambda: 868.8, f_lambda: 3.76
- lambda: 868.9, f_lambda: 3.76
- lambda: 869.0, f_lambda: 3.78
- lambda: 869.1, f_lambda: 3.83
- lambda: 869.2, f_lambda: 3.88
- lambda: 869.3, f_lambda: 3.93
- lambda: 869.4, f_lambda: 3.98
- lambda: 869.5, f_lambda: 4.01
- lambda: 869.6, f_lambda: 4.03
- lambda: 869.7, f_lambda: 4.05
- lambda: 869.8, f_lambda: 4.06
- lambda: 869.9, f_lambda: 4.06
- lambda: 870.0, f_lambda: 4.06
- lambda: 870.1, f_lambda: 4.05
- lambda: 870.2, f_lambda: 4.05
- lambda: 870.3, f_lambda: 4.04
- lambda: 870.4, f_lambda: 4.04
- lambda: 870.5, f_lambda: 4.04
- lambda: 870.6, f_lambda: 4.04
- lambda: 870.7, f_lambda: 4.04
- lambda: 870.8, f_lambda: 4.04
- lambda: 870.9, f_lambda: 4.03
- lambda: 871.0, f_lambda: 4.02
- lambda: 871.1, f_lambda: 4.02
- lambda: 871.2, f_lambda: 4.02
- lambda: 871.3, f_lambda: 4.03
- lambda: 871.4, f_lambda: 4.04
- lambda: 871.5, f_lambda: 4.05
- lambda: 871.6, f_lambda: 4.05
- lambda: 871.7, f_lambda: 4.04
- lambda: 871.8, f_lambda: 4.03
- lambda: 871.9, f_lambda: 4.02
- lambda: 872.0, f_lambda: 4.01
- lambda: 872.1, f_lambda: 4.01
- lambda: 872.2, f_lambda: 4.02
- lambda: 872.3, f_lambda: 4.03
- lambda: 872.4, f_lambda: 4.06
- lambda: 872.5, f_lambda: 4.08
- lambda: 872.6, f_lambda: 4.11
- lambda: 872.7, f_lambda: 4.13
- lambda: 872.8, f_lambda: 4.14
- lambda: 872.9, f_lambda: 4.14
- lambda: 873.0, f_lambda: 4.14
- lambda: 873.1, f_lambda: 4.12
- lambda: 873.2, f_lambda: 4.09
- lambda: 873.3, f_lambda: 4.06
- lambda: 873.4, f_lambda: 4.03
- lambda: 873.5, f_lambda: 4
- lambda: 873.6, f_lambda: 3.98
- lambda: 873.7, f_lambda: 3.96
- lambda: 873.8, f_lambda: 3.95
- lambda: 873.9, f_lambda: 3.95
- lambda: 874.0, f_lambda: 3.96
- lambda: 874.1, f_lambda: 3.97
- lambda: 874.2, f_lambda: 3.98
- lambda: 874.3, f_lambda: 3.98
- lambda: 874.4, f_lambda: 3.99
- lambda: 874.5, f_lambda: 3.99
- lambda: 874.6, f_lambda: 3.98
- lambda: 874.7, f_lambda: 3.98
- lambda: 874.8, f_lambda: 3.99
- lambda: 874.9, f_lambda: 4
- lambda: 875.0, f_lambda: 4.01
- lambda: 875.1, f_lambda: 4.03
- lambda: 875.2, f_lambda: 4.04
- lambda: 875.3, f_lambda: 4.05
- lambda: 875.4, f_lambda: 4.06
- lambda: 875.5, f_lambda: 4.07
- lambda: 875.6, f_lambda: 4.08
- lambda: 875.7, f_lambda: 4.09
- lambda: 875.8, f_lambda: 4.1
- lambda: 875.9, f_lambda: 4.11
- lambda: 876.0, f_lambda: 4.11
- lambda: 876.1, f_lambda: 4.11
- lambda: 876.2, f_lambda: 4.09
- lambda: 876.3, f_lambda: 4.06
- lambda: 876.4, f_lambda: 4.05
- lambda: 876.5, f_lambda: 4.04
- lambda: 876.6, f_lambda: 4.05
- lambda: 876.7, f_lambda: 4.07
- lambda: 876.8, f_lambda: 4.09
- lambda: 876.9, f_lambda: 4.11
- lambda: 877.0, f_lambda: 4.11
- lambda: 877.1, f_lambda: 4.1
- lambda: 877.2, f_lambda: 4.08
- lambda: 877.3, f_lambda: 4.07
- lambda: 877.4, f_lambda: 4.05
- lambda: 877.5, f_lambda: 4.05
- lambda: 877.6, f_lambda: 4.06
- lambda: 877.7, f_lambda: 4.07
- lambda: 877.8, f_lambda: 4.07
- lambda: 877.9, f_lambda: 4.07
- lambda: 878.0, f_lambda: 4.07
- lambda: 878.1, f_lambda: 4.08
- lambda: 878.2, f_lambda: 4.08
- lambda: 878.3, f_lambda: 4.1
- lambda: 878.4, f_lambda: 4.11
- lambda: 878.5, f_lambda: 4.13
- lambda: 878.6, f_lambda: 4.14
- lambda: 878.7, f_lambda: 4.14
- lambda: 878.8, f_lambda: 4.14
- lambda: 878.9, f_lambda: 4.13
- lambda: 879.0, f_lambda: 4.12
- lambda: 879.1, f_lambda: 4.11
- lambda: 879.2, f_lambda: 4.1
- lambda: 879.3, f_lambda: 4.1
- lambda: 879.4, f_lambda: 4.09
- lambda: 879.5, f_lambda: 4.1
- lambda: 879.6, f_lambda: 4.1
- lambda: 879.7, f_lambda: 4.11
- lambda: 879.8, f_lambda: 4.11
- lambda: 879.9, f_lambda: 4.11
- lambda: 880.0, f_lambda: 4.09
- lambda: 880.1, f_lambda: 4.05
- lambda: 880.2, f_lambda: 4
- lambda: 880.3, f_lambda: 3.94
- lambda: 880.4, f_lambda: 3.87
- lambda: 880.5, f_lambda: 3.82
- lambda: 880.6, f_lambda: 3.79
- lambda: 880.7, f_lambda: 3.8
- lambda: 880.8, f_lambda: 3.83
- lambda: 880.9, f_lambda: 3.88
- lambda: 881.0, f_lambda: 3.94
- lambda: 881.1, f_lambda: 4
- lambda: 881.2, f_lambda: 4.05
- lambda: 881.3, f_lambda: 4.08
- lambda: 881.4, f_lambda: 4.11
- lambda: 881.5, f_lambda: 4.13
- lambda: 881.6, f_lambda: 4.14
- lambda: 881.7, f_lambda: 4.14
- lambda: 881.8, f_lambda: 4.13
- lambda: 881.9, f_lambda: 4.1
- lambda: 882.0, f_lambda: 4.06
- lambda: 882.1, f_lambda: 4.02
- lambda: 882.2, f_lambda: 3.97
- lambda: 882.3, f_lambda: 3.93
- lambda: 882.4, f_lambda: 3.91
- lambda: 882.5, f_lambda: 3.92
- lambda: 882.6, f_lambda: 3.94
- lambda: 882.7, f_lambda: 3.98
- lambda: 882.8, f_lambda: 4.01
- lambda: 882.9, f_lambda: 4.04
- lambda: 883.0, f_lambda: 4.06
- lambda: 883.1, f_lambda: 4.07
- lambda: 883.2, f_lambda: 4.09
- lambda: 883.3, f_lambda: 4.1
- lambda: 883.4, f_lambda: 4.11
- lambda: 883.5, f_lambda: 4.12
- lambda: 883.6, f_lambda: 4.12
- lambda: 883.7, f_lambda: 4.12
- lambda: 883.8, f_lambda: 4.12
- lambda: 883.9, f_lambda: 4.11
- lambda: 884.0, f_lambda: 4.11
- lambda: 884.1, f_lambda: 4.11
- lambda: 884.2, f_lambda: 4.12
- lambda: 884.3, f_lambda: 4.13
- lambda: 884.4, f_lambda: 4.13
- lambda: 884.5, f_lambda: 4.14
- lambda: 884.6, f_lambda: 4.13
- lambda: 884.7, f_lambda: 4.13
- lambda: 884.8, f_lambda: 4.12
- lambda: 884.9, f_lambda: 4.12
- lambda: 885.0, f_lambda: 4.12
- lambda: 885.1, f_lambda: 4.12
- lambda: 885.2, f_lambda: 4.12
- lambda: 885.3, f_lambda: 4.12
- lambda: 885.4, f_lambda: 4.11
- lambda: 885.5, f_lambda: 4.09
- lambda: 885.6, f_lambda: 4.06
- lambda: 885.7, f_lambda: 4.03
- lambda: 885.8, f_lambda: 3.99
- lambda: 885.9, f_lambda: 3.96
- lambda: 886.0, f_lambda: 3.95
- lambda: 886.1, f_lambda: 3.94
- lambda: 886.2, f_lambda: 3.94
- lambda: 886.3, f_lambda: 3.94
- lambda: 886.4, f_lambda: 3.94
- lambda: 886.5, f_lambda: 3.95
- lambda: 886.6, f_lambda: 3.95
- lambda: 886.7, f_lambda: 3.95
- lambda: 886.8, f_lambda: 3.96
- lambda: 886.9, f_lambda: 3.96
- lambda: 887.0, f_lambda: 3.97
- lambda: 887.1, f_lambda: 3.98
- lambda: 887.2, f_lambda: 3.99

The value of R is -0.13 nm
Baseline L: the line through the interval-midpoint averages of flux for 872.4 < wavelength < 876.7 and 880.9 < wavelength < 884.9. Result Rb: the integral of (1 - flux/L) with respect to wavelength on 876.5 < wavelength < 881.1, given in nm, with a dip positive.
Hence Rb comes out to 0.01 nm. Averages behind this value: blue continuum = 4.04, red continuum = 4.07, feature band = 4.05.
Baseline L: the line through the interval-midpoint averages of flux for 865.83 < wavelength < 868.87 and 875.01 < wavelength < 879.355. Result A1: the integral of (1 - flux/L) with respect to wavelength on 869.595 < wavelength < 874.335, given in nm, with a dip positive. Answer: -0.15 nm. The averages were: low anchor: 3.76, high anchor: 4.09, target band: 4.04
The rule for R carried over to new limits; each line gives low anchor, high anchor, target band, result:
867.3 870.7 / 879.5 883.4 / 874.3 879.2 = -0.10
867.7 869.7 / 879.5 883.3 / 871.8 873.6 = -0.06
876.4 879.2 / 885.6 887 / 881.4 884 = -0.03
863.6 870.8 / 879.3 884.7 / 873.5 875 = 0.00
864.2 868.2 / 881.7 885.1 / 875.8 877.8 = -0.05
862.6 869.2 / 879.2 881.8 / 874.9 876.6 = -0.04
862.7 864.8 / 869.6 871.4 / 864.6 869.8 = 0.28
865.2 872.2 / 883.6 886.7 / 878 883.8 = -0.04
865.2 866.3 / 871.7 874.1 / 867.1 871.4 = -0.12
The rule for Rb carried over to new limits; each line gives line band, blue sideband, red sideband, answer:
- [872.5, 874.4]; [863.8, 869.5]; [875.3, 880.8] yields -0.03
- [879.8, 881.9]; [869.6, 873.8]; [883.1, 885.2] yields 0.05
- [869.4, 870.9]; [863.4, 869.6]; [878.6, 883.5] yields -0.05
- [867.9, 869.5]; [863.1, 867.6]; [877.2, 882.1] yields 0.02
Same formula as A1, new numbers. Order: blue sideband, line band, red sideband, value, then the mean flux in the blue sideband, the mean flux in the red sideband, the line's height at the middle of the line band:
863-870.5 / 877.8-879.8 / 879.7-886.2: -0.048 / 3.91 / 4.04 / 4.01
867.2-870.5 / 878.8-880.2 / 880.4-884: -0.033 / 3.94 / 4.02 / 4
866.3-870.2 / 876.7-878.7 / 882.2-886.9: -0.057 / 3.88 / 4.05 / 3.97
